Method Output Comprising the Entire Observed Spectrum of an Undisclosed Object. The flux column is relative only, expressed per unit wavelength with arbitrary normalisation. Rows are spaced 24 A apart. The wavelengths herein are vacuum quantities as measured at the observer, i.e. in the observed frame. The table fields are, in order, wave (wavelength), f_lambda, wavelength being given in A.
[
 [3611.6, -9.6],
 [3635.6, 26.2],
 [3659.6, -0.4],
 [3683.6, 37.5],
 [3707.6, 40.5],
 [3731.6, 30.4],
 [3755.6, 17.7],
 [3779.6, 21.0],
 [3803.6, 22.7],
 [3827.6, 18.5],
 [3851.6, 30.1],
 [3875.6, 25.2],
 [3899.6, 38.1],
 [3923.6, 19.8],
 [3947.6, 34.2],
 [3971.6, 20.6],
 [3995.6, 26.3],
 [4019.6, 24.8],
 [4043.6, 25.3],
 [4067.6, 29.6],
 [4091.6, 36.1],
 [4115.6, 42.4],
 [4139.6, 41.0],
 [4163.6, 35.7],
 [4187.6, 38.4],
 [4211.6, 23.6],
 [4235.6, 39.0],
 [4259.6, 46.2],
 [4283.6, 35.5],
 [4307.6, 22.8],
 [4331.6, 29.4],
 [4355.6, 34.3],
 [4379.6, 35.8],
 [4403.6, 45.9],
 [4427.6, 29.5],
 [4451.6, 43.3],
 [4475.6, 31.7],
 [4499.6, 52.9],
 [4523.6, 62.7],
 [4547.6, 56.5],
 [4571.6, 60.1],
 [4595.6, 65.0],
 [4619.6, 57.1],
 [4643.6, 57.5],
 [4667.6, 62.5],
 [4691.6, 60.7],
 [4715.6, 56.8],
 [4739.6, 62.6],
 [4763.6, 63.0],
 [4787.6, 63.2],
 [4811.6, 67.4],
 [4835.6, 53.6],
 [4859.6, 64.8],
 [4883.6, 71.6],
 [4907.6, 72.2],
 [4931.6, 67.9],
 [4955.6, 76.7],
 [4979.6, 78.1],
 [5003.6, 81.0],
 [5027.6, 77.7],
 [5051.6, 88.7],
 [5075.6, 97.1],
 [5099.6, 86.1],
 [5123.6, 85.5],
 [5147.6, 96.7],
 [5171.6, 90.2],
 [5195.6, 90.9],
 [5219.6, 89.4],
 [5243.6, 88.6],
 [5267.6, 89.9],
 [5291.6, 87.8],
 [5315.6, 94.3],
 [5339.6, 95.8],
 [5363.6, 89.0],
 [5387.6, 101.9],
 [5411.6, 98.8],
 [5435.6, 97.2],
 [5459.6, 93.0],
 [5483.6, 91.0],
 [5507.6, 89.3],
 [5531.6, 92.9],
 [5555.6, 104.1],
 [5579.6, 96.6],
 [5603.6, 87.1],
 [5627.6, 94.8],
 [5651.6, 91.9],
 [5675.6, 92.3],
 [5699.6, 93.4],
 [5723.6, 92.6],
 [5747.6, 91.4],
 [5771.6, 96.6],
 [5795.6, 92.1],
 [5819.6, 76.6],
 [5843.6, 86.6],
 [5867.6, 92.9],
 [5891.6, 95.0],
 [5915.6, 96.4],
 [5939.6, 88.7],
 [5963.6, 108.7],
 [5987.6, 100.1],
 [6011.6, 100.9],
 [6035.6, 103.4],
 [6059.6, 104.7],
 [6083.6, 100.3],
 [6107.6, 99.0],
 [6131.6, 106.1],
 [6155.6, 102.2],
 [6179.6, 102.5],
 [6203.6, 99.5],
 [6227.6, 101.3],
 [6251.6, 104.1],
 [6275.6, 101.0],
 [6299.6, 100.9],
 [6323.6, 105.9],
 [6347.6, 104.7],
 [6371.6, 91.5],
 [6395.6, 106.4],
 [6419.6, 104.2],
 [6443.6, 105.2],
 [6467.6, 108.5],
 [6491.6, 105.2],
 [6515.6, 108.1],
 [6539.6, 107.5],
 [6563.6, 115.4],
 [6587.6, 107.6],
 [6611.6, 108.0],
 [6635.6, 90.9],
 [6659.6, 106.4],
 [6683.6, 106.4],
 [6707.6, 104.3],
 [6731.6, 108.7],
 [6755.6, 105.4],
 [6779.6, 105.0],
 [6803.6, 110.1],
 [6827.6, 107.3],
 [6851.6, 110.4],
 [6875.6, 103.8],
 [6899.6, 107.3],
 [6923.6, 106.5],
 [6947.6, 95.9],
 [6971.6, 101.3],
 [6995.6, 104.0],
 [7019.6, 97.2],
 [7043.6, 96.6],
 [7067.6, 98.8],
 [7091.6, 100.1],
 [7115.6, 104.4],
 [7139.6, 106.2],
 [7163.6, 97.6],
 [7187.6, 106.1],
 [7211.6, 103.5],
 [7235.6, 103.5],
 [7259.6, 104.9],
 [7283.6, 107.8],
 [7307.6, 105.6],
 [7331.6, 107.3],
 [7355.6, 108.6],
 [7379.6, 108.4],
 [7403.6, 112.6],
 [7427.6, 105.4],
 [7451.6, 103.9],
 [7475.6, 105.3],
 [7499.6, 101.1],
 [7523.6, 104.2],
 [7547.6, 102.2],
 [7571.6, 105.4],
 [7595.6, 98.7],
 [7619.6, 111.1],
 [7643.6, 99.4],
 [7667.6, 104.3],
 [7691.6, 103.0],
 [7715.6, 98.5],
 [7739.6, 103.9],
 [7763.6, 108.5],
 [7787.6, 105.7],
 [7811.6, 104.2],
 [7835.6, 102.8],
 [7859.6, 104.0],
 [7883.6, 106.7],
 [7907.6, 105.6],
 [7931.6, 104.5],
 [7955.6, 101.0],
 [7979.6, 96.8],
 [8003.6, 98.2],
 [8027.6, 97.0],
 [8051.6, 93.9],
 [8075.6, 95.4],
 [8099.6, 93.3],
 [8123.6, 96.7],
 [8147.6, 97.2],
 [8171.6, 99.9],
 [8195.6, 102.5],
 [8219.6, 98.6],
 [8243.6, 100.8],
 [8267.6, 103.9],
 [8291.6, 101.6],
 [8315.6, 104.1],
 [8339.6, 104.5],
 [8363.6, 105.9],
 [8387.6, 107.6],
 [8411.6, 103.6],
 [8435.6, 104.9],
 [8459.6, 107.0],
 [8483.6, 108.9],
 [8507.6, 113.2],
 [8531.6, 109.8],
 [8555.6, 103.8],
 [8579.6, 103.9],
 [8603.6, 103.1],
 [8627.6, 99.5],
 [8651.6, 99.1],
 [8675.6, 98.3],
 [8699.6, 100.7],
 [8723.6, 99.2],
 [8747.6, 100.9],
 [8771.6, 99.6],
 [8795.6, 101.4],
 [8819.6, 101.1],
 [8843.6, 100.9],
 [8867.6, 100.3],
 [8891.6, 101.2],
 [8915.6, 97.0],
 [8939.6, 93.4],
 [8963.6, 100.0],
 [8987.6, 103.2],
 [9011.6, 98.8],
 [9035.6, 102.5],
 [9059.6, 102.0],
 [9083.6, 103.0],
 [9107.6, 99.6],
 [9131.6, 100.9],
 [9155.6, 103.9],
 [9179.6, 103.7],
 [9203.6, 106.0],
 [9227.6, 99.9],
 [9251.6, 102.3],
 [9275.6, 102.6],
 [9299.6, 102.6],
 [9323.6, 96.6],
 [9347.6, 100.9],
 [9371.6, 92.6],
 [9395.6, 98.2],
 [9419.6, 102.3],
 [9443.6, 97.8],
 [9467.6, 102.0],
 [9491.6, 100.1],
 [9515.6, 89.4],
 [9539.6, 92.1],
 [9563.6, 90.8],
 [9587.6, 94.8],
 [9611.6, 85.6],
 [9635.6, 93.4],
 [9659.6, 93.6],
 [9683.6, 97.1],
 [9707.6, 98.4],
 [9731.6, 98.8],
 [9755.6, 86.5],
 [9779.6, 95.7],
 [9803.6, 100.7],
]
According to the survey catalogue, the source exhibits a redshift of 0.126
